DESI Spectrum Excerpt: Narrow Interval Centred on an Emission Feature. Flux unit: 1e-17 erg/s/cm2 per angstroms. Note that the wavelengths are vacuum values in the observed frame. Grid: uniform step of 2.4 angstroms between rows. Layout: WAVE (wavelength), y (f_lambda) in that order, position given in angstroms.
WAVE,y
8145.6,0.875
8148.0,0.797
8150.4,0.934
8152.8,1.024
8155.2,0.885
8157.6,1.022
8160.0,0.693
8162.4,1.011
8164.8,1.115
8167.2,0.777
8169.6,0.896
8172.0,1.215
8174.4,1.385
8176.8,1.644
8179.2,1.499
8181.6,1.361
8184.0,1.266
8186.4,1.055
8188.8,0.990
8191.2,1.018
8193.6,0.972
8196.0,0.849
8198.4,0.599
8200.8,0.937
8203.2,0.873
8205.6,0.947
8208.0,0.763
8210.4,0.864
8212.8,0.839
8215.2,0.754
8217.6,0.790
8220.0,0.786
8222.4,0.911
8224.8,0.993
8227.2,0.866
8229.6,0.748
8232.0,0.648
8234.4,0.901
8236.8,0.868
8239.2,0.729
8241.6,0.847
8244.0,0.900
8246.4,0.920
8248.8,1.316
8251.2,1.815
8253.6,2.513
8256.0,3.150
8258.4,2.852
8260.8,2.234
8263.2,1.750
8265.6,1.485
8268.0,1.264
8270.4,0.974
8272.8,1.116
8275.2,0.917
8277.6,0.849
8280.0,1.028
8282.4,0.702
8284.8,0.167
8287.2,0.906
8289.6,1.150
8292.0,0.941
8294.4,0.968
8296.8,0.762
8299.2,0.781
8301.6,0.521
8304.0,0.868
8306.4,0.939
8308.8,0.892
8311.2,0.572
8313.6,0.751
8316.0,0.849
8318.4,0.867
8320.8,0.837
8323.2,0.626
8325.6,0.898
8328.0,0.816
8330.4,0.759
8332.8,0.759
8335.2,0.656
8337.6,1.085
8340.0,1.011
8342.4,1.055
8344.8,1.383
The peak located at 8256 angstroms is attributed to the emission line [O III] 5007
